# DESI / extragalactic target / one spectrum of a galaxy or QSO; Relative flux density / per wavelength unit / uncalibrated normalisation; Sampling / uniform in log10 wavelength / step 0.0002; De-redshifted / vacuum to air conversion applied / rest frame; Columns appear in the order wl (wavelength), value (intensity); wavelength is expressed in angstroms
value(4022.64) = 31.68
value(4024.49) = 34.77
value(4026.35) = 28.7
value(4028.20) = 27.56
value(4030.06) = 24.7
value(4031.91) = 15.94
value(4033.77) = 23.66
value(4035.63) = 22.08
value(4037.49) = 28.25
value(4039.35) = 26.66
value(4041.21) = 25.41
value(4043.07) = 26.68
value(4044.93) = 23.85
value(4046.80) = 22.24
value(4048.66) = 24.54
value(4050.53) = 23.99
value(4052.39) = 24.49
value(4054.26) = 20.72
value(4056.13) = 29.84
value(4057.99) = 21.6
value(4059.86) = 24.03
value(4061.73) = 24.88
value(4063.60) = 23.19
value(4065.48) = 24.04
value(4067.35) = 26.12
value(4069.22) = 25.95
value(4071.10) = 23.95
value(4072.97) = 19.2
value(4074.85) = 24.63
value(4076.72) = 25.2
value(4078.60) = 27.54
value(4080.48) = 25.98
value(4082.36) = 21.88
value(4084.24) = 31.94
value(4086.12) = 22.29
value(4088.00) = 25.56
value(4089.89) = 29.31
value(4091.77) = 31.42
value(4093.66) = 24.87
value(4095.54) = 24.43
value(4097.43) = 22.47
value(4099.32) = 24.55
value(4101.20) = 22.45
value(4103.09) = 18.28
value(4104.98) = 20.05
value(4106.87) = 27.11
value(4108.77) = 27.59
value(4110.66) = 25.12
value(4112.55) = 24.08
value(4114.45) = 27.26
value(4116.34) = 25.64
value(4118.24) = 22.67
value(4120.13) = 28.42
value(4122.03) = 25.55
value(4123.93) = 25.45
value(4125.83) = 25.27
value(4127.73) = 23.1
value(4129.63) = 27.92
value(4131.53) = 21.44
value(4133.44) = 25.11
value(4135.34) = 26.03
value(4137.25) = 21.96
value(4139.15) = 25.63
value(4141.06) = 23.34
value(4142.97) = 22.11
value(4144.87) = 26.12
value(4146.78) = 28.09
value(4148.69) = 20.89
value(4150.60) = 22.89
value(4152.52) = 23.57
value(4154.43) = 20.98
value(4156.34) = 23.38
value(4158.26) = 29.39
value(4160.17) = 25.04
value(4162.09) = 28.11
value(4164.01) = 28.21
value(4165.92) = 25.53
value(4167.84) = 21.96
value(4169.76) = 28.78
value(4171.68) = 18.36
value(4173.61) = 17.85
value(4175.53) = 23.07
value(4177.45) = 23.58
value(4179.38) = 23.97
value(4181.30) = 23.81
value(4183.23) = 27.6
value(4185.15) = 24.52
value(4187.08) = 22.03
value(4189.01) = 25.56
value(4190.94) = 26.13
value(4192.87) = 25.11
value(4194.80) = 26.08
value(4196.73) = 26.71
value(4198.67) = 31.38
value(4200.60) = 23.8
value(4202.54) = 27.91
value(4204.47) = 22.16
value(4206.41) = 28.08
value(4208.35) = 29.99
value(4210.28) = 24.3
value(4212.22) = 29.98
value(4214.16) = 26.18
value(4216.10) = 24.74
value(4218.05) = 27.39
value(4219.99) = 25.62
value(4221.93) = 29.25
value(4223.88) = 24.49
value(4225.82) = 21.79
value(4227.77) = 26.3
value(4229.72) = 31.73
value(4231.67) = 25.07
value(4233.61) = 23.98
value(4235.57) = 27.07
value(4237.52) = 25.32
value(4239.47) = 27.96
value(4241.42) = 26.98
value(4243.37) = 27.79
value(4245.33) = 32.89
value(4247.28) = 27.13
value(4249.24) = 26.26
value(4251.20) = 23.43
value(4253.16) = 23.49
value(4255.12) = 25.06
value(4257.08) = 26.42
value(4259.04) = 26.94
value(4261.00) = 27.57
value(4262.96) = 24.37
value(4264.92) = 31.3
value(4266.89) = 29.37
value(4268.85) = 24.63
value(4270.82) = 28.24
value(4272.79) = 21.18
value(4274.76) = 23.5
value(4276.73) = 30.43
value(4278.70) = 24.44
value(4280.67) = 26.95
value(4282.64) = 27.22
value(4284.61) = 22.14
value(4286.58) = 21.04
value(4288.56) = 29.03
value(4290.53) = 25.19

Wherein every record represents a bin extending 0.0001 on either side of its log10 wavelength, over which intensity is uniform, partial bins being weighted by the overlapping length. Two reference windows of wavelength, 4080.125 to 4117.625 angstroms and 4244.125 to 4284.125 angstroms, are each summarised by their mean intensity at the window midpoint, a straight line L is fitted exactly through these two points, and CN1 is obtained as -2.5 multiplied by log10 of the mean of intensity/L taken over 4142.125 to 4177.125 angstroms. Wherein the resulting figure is 0.06 mag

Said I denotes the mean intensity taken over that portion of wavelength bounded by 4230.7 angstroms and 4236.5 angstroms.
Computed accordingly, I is 25.4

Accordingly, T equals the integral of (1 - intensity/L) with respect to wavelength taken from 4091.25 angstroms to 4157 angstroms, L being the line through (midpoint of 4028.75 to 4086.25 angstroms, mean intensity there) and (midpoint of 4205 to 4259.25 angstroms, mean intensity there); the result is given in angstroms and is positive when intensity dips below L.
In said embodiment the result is 2.2 angstroms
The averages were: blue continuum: 24.4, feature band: 24.4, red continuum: 26.6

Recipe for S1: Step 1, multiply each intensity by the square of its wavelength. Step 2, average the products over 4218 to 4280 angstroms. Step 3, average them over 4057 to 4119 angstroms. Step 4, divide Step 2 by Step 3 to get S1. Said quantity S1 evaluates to 1.16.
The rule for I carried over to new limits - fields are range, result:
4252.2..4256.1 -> 24.3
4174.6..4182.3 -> 23.6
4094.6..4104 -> 22.5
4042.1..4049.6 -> 24.3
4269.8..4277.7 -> 25.8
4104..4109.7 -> 24.8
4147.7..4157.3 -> 22.4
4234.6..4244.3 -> 27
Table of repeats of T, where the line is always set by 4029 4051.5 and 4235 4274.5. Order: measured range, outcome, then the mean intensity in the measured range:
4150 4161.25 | 0.5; 24.3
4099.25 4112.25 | 0.7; 23.6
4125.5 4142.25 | 0.5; 24.4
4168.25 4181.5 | 1.5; 22.7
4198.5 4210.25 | -0.3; 26.7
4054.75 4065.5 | -0.1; 24.5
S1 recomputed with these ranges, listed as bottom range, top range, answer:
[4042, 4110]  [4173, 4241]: 1.12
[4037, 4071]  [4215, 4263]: 1.17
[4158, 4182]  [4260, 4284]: 1.15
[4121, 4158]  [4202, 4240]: 1.13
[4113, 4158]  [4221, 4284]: 1.14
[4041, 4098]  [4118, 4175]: 1.02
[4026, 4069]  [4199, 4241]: 1.17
